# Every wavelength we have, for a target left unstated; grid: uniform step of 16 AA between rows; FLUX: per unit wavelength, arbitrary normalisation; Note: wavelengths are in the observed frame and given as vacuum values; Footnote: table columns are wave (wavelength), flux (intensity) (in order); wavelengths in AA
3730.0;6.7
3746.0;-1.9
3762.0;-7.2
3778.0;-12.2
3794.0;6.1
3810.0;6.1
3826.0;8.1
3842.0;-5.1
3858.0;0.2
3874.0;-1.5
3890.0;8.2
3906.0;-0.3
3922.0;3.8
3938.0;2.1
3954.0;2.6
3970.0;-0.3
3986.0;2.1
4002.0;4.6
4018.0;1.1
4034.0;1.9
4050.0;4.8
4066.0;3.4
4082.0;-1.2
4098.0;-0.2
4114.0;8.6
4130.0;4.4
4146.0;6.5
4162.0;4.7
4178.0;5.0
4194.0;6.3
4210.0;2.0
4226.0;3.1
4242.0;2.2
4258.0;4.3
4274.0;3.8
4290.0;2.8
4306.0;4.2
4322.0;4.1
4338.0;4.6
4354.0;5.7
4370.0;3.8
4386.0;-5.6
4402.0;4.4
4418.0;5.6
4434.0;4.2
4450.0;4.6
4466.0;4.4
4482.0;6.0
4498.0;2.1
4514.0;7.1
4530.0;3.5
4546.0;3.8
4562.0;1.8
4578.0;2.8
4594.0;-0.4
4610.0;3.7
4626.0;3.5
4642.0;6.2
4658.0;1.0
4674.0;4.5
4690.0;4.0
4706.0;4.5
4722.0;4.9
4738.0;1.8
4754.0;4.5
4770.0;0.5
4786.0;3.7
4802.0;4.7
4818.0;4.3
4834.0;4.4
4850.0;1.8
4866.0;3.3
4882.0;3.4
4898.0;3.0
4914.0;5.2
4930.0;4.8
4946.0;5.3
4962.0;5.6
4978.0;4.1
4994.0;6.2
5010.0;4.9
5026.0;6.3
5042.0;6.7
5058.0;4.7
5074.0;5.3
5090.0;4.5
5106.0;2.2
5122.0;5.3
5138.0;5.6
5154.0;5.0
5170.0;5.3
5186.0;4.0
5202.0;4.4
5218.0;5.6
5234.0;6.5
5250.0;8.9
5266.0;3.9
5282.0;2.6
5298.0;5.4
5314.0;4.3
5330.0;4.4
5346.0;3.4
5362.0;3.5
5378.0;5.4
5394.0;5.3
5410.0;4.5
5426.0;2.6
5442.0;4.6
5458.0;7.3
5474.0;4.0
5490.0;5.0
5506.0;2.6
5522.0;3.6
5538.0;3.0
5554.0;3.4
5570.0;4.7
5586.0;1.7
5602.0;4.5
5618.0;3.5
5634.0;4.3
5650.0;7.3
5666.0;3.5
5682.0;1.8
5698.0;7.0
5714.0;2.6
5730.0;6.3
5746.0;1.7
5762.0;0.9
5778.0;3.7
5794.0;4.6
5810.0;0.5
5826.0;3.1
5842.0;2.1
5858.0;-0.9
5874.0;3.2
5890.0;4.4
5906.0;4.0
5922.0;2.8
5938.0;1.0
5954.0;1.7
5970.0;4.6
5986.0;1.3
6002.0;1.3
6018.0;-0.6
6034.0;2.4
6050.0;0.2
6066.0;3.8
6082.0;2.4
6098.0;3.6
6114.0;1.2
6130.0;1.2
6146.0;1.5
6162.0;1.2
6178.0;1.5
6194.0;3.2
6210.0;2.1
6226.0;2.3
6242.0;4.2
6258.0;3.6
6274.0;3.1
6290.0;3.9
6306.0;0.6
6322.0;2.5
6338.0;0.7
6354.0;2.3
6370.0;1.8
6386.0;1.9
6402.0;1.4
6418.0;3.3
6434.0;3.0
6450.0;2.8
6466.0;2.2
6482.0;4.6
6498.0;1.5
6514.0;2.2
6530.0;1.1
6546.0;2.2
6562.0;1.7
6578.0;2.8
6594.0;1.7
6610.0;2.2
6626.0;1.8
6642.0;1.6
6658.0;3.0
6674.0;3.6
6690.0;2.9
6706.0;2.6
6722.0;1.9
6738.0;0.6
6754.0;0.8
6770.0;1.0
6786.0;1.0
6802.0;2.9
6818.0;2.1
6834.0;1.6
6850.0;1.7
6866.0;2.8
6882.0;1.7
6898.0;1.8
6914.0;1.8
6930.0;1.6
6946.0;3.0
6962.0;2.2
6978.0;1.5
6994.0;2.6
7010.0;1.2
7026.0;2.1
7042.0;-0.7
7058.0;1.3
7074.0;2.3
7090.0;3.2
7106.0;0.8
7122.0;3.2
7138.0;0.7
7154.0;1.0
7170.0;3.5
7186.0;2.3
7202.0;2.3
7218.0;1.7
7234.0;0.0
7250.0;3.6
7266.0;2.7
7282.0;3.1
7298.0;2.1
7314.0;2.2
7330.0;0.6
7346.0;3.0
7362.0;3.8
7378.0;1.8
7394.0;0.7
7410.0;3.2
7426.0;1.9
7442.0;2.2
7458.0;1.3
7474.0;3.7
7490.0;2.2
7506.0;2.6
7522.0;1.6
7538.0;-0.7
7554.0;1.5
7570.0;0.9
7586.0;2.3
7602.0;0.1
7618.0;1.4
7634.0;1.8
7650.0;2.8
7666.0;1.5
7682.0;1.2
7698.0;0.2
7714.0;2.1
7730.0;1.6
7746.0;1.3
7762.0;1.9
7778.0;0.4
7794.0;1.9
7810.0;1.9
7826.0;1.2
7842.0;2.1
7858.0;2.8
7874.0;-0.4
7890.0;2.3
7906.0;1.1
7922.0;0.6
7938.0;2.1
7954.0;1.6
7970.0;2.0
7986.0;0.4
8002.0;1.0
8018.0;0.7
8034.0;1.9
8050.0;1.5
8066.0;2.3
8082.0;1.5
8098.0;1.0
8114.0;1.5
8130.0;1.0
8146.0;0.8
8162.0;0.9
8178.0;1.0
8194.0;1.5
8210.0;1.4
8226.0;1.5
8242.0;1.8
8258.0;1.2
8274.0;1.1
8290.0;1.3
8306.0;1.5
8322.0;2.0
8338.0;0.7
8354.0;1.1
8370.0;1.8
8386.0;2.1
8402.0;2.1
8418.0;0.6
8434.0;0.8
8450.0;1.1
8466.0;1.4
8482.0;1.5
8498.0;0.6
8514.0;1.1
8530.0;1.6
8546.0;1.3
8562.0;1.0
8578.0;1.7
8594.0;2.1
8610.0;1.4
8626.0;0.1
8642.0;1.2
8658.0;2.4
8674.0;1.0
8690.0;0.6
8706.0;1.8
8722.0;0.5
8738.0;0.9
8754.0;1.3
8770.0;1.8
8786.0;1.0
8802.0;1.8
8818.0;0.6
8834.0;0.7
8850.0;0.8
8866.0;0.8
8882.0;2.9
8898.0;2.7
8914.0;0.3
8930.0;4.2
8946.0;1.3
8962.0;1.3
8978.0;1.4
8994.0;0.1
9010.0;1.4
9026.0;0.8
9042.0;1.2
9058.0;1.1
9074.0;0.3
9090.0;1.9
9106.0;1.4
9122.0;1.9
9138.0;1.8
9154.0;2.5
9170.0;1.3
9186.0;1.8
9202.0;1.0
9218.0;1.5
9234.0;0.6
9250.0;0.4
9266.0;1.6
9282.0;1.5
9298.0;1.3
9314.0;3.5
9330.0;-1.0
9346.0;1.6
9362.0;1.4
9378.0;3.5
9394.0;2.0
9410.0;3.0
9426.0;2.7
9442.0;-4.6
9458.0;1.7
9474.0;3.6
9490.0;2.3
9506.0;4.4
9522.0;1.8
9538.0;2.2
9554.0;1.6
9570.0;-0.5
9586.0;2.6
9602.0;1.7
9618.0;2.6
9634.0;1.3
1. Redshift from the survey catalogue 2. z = 0.933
